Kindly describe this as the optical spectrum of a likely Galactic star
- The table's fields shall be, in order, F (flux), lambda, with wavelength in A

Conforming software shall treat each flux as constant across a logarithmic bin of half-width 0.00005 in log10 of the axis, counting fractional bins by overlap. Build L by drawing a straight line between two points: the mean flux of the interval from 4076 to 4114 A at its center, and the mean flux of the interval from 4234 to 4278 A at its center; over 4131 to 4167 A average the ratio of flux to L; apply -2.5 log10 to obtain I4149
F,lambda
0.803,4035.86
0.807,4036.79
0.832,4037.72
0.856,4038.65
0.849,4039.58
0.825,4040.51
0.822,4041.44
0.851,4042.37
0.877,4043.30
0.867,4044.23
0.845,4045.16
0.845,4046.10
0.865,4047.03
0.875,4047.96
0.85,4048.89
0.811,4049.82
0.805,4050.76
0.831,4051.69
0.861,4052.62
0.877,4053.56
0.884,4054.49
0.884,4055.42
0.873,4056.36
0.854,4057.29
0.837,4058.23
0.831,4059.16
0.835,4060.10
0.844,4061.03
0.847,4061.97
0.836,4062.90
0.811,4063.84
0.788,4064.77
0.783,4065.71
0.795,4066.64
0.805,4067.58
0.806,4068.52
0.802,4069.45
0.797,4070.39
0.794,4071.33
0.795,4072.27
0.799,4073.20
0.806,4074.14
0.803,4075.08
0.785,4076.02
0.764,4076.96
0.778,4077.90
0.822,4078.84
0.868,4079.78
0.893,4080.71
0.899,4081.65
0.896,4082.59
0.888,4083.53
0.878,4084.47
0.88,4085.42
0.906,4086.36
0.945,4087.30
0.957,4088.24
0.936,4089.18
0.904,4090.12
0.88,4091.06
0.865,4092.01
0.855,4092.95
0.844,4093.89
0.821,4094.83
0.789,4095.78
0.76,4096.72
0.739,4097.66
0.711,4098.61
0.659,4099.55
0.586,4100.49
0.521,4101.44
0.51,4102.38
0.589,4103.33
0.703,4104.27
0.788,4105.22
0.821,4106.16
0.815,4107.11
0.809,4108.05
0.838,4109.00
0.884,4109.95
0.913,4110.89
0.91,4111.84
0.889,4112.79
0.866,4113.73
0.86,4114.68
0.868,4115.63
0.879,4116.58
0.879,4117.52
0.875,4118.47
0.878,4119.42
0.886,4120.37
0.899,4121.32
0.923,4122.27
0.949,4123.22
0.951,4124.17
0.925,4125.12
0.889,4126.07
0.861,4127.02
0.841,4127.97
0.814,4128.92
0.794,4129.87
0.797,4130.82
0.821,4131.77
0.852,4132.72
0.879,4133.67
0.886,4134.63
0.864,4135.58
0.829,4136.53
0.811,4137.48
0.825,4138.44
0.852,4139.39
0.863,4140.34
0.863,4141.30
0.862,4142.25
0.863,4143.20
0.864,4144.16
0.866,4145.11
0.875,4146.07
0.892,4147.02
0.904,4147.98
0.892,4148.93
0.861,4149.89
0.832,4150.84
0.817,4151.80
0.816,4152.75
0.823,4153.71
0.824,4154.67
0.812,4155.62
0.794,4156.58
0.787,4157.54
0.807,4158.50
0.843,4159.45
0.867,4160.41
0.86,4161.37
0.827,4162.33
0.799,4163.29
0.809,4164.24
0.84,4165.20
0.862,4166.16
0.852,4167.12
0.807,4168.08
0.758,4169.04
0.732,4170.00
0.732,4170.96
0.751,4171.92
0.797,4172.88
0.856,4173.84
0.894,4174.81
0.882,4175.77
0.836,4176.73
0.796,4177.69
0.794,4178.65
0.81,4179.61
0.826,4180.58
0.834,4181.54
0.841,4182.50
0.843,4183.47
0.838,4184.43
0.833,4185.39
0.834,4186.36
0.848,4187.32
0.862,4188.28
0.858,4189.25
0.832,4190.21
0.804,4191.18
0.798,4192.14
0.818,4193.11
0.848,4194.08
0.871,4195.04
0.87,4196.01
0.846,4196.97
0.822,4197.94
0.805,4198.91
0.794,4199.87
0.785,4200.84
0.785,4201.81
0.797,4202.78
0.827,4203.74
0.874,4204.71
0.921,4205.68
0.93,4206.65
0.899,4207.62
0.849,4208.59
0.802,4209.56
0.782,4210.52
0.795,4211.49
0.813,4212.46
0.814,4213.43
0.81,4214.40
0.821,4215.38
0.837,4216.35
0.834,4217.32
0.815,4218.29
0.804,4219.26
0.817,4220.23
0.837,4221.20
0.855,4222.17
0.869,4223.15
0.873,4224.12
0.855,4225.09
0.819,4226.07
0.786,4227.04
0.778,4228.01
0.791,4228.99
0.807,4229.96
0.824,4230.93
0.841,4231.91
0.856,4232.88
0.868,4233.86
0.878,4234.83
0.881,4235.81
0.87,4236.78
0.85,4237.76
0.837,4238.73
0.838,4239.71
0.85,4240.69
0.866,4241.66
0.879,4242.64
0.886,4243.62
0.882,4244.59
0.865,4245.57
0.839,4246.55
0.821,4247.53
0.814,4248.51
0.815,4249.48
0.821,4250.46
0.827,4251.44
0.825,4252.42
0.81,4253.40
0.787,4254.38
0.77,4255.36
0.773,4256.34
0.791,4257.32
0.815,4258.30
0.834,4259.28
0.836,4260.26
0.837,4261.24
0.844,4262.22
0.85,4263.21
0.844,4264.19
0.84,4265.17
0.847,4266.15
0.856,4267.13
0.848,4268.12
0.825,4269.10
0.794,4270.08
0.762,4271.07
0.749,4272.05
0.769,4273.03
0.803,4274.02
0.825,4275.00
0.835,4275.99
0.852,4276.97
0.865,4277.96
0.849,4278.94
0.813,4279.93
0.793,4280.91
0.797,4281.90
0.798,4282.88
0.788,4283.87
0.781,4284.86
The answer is -0.03 mag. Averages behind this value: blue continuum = 0.814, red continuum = 0.831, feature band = 0.844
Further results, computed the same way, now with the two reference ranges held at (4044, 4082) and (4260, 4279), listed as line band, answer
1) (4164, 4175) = 0.03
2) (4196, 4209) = -0.02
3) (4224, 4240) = -0.01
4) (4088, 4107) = 0.09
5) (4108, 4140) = -0.05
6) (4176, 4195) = 0.00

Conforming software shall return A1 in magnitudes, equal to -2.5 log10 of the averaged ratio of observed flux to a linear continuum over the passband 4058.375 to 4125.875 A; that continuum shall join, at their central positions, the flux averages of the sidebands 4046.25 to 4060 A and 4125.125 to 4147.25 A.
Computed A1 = 0.03 mag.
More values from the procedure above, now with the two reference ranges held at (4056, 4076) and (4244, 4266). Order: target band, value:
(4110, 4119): -0.08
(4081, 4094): -0.10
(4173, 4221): -0.01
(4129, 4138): -0.02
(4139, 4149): -0.07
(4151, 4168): -0.01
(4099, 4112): 0.12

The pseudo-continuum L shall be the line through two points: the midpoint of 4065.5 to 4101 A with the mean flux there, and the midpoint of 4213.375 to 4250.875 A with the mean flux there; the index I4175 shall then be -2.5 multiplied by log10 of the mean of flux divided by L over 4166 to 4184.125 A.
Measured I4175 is 0.02 mag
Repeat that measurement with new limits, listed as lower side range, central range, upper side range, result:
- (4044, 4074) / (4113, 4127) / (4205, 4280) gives -0.078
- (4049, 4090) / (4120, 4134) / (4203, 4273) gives -0.042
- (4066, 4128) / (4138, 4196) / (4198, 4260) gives -0.004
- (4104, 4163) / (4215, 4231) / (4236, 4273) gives 0.014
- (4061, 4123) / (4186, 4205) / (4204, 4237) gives 0.008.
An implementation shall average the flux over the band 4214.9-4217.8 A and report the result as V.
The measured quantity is 0.831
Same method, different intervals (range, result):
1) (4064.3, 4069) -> 0.797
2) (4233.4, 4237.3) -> 0.874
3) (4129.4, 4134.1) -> 0.829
